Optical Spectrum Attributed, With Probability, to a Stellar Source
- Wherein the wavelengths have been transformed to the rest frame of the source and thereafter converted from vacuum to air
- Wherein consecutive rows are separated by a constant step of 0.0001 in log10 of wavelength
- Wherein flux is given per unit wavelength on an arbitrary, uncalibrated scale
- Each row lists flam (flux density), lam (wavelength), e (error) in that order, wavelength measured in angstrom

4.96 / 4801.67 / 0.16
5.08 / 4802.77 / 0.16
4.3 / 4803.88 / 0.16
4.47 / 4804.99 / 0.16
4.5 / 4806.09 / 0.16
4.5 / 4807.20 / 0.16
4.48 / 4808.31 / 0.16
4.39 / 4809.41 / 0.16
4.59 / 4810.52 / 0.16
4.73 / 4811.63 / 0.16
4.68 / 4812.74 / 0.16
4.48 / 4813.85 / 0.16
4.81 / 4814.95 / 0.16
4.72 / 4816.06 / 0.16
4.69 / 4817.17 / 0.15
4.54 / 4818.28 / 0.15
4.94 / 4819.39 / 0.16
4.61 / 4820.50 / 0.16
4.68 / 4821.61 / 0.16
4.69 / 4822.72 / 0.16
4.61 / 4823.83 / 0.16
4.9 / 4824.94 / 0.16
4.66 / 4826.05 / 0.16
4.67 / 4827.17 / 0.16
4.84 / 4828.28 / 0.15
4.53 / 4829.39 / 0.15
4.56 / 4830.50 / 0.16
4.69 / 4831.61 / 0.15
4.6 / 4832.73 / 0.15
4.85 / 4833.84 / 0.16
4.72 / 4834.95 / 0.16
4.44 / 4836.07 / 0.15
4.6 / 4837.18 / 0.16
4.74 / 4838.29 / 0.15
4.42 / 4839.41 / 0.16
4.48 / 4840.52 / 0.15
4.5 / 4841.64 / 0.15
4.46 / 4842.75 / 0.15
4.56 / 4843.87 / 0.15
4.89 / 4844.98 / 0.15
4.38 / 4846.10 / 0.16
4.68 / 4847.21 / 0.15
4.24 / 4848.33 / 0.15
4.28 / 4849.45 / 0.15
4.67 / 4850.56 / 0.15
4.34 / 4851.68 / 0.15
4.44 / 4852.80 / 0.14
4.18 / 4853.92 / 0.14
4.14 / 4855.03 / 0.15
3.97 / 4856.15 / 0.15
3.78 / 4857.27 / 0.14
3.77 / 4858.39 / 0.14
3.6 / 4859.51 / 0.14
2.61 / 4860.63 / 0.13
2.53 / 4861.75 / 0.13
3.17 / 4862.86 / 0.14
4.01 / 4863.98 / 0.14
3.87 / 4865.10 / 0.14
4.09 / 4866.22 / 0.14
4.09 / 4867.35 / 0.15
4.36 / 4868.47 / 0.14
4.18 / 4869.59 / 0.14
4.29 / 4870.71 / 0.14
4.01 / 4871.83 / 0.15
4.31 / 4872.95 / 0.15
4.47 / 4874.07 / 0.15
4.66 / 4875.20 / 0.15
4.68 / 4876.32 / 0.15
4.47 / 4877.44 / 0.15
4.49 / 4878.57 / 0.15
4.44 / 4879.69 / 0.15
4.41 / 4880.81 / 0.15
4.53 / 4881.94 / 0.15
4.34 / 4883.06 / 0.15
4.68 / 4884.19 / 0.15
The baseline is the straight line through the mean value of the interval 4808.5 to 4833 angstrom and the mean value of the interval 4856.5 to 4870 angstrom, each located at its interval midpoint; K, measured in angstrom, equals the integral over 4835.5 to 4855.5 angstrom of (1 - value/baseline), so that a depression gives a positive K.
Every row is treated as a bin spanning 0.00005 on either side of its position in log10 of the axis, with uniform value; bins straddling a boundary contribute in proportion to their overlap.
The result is -1.90 angstrom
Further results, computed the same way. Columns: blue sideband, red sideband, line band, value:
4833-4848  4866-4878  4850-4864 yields 2.1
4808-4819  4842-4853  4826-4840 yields -0.3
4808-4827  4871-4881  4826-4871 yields 2.8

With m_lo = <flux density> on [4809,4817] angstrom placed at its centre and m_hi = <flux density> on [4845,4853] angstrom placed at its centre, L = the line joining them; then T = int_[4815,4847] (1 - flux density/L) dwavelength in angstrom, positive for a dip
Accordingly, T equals -0.68 angstrom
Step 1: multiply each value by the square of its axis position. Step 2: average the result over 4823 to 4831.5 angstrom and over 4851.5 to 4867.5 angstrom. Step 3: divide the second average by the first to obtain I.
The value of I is 0.81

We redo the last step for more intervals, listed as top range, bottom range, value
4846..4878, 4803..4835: 0.89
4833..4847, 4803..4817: 1.02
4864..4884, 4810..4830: 0.94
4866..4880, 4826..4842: 0.96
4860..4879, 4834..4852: 0.89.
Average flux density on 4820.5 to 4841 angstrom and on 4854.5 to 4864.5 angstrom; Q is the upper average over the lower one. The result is 0.8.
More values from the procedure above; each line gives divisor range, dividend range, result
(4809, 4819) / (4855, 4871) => 0.81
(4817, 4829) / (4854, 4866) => 0.76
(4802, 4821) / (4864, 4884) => 0.94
